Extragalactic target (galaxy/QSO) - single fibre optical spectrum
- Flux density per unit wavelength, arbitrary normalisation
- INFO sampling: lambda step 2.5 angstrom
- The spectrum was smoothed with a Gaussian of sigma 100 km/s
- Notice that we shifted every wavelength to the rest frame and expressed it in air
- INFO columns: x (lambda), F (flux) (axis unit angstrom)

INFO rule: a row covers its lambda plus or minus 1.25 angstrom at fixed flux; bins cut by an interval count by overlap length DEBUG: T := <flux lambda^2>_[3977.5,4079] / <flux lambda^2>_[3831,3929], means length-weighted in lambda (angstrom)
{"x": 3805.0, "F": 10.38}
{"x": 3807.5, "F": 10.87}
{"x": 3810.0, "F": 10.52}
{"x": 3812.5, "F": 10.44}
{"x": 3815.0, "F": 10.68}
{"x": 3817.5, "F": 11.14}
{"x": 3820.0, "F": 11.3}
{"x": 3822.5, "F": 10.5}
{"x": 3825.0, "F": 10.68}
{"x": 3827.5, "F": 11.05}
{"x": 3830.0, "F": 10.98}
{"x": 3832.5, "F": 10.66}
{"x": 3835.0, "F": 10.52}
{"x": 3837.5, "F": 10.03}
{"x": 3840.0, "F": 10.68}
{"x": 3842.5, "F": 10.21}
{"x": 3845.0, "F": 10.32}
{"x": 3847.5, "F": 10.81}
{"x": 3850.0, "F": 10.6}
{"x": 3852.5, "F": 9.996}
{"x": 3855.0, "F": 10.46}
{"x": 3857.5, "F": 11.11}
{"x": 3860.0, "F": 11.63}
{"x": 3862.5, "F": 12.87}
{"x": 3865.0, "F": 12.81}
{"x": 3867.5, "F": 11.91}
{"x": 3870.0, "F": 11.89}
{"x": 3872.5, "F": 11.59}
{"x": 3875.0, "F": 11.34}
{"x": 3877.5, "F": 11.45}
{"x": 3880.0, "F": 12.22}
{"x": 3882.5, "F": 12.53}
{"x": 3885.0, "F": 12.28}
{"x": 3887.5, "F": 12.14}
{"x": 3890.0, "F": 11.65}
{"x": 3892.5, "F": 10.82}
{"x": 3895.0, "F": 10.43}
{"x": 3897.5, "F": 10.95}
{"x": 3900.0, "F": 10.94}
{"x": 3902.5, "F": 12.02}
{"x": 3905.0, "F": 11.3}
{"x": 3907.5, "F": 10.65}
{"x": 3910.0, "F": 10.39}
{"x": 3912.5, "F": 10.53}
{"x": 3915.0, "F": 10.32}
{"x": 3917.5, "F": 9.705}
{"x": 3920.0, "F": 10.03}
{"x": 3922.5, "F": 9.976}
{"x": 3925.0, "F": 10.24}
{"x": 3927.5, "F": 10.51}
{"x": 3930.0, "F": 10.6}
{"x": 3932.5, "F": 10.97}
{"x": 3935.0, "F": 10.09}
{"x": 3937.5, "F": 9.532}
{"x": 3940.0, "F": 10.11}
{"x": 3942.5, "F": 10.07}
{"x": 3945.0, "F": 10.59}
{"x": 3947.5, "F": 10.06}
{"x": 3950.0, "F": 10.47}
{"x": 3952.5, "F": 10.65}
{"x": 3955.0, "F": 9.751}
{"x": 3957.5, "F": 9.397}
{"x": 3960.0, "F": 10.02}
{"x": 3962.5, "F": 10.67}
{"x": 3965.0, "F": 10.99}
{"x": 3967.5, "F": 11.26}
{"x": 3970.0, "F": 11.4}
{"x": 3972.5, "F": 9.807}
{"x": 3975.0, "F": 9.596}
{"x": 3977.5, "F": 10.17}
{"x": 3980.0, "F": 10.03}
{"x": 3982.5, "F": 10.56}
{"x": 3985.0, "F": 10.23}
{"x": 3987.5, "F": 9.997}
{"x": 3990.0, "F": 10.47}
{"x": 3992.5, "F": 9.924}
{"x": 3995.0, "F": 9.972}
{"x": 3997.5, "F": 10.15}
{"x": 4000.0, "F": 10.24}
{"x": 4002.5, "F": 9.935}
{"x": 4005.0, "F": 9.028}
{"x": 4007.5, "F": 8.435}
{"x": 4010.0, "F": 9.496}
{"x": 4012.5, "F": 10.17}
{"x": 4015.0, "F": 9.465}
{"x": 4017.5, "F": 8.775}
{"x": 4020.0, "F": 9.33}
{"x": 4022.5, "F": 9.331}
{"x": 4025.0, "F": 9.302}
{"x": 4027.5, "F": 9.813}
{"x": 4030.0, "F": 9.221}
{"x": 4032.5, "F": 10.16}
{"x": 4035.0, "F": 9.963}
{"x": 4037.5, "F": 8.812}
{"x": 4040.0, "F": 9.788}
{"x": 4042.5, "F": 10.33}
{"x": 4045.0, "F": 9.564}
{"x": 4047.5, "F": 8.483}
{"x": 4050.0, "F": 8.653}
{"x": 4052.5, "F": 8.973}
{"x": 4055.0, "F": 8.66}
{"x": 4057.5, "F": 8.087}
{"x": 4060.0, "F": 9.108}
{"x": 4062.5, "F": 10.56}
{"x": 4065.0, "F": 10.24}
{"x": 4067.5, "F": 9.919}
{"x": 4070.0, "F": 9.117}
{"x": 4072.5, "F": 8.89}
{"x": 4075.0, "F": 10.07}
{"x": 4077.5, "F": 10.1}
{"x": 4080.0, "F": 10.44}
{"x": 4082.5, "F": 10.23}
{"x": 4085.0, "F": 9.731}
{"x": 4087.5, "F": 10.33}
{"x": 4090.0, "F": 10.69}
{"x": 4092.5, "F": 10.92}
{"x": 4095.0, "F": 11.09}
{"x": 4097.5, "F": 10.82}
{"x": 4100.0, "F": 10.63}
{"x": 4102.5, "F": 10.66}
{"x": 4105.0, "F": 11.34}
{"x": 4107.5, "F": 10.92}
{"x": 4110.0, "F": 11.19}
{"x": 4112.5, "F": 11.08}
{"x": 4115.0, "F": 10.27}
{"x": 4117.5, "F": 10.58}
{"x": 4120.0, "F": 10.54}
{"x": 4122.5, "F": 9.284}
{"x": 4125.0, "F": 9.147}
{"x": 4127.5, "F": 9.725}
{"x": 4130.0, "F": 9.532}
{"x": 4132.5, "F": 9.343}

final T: 0.94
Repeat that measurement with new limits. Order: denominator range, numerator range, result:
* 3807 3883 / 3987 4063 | 0.94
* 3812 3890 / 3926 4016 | 0.96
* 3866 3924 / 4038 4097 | 0.95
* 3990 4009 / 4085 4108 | 1.16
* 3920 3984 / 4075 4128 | 1.09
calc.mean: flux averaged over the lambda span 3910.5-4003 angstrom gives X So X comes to 10.2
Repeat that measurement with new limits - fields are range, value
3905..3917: 10.5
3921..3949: 10.2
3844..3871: 11.3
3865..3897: 11.7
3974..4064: 9.58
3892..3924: 10.6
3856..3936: 11.2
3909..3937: 10.3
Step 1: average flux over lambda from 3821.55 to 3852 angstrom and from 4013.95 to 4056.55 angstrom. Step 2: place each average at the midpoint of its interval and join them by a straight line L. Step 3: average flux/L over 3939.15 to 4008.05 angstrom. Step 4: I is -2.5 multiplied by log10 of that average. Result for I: -0.05 mag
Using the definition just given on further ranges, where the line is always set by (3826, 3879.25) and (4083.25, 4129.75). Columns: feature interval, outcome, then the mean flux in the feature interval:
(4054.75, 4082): 0.10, 9.61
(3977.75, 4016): 0.09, 9.88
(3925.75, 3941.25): 0.06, 10.3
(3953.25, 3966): 0.07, 10.2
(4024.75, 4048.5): 0.12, 9.56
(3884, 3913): -0.02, 11.2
